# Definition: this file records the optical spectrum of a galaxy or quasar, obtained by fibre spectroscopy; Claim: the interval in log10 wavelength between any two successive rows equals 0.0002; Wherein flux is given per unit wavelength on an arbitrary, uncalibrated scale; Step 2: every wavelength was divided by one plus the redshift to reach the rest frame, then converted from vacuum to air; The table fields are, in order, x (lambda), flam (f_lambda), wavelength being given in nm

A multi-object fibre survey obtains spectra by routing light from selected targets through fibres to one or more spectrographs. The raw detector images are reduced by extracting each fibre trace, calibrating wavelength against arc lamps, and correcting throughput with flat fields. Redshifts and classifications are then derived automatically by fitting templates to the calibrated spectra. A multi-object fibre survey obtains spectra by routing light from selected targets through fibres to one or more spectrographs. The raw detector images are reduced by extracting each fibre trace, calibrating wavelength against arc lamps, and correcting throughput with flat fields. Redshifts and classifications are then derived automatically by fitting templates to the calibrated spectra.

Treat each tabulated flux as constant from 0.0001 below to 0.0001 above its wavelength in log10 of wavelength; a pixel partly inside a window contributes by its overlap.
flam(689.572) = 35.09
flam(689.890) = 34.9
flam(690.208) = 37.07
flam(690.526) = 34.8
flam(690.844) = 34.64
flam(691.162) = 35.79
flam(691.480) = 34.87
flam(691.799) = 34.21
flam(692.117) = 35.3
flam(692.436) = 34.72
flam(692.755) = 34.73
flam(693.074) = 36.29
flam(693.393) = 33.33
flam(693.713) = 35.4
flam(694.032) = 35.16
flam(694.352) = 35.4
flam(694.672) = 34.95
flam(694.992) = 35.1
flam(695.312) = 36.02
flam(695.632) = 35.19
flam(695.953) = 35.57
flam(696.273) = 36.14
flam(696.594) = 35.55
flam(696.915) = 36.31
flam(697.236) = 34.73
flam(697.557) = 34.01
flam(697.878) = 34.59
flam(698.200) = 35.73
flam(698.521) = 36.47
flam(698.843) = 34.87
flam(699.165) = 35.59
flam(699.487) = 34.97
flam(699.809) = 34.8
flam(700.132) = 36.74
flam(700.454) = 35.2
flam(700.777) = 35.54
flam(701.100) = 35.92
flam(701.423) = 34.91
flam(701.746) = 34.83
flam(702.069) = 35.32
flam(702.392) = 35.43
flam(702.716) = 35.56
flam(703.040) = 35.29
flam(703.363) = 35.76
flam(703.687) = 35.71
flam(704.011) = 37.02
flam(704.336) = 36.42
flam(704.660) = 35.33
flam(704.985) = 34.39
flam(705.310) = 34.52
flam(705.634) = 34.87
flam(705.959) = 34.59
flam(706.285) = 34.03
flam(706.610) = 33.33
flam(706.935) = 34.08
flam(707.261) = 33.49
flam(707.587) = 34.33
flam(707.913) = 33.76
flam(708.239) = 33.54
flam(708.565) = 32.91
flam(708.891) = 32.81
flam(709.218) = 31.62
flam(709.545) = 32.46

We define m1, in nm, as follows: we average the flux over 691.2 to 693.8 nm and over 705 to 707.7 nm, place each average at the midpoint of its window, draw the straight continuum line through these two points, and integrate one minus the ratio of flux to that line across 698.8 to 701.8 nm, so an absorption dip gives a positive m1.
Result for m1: -0.08 nm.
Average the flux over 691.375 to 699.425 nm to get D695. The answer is 35.2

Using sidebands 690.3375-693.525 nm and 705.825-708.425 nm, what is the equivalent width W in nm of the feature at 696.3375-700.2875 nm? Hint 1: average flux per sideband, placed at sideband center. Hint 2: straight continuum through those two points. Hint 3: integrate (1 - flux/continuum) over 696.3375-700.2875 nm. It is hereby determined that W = -0.10 nm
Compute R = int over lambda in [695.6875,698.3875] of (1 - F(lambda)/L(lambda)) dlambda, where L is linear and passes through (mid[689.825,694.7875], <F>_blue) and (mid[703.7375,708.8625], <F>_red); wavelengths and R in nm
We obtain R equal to -0.04 nm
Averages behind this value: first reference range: 35.1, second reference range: 34.4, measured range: 35.3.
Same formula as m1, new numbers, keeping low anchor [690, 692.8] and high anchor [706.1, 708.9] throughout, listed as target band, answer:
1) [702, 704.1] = -0.10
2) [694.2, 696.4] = -0.04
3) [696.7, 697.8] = -0.01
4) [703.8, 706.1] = -0.10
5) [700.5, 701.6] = -0.04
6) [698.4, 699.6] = -0.04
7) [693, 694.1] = 0.00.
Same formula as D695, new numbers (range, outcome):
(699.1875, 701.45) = 35.5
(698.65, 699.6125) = 35.2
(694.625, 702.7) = 35.4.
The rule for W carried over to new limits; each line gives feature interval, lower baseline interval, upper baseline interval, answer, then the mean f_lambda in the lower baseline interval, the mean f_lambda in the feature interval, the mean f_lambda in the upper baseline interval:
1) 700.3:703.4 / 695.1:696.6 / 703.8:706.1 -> 0.008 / 35.7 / 35.4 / 35.3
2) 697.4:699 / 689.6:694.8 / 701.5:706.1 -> 0.004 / 35.1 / 35.1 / 35.4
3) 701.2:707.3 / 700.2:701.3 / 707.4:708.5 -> -0.053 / 35.6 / 35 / 33.8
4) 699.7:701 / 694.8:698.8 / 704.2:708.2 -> -0.022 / 35.4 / 35.6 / 34.4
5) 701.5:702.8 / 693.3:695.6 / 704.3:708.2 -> -0.024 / 35.1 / 35.3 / 34.3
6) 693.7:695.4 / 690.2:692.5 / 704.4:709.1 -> -0.022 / 35.1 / 35.3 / 34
